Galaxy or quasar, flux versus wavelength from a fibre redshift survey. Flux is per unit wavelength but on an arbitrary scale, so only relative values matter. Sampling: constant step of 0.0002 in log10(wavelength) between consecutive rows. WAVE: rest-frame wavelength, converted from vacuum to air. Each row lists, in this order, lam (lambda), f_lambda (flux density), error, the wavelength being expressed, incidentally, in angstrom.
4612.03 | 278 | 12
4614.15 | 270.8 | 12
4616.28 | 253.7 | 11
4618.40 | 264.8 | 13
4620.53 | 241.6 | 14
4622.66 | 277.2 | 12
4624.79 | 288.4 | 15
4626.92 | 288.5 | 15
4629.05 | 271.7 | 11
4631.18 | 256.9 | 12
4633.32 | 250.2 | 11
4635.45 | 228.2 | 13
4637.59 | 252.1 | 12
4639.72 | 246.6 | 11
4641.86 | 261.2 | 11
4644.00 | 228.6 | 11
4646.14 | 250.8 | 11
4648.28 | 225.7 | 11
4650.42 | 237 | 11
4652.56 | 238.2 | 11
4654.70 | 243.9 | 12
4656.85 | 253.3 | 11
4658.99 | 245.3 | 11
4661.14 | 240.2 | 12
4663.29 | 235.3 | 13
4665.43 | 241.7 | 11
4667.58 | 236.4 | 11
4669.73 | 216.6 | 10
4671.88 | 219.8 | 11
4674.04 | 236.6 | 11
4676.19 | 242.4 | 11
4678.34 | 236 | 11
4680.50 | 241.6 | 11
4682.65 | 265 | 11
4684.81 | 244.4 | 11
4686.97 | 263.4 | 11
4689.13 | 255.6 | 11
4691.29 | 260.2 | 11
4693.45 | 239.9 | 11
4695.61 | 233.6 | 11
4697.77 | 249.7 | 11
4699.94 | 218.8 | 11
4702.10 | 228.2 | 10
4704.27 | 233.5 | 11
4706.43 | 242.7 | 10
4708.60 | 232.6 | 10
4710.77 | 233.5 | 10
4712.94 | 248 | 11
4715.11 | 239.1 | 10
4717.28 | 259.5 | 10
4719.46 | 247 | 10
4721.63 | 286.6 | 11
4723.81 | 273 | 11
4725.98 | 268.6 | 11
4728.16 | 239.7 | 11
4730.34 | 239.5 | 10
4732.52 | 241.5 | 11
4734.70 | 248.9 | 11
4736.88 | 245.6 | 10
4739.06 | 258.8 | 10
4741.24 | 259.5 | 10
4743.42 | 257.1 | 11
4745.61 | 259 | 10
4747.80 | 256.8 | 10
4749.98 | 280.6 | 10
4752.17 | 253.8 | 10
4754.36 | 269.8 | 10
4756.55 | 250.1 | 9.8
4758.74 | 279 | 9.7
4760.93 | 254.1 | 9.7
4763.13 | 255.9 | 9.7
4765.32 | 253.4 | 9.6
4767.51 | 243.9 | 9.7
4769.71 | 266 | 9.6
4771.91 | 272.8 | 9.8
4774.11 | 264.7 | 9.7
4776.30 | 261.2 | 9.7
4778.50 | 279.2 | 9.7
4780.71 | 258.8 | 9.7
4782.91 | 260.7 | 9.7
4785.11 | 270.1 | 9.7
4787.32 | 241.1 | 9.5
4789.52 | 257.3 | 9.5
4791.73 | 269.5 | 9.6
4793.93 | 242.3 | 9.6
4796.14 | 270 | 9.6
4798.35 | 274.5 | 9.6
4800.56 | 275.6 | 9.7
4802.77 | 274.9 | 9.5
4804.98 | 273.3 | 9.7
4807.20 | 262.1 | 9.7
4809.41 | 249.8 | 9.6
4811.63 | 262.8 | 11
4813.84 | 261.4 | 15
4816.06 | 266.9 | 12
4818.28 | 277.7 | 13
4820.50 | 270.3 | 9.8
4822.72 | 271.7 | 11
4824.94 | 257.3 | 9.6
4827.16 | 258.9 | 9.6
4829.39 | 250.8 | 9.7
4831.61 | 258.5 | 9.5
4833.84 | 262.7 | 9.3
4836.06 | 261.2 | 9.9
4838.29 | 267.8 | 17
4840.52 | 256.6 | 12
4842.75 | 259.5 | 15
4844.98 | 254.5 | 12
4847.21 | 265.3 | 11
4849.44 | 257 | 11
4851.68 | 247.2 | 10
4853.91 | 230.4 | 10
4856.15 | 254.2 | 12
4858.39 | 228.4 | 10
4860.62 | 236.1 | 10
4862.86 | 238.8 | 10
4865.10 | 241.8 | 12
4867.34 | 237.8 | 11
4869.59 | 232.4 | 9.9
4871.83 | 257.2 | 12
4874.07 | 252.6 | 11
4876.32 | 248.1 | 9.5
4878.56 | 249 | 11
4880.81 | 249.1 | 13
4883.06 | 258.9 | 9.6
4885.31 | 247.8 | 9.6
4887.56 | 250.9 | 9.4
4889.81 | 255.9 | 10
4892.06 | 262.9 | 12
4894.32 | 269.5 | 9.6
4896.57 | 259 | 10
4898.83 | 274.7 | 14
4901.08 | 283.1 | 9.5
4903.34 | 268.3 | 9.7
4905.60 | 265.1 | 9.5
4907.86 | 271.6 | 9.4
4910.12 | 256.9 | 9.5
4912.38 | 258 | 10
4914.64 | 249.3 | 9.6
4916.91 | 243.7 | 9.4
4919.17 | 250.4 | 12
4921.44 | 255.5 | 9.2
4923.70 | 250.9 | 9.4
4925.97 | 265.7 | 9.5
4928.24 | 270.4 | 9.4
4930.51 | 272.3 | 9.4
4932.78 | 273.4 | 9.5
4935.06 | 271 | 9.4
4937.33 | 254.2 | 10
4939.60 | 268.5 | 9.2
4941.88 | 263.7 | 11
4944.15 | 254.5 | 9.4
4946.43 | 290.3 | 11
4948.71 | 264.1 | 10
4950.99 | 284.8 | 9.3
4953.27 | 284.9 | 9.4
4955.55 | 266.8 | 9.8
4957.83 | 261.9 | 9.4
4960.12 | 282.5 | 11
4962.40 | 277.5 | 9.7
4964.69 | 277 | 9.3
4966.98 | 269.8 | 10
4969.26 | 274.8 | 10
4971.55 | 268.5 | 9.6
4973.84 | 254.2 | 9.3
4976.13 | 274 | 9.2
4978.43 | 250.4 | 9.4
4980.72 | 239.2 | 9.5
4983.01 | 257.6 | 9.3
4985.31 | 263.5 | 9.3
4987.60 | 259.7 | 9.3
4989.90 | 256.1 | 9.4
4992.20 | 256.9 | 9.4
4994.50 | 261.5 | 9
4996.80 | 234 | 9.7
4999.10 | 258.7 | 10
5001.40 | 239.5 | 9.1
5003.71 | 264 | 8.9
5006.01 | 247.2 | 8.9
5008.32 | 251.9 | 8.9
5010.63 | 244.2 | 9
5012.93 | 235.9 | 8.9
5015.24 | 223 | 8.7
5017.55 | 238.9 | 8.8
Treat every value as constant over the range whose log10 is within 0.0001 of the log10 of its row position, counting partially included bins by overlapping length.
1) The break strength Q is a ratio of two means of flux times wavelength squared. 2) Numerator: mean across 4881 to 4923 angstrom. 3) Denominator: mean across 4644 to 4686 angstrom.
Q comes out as 1.20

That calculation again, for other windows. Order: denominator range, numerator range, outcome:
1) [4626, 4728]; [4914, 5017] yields 1.19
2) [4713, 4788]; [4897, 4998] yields 1.11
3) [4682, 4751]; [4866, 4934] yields 1.11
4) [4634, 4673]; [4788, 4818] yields 1.18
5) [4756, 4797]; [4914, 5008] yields 1.09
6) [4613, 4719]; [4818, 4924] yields 1.13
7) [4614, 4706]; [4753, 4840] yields 1.13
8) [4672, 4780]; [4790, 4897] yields 1.07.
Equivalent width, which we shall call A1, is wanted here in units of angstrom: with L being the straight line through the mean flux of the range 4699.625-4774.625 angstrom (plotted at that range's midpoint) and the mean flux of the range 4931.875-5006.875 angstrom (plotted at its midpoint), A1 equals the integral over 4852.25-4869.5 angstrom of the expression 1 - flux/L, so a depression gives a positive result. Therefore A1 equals 1.39 angstrom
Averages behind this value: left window 253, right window 264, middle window 238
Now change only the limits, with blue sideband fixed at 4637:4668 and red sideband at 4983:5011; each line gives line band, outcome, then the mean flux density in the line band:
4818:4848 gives -1.65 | 262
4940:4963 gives -1.90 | 273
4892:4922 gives -1.38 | 262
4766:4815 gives -3.24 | 263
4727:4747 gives -0.41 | 250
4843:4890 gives 0.36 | 247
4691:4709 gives 0.52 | 237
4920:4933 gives -0.65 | 264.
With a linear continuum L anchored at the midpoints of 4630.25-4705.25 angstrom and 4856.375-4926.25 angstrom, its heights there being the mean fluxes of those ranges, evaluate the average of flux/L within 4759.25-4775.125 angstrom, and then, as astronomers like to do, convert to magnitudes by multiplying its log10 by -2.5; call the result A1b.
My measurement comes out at -0.05 mag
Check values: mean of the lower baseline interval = 242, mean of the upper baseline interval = 254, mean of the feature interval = 259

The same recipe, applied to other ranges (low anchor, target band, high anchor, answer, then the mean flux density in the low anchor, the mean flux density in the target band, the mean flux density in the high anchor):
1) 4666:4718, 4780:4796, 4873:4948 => -0.04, 241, 258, 261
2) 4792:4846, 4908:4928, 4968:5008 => 0.02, 264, 255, 256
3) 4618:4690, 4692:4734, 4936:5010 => 0.02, 248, 245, 263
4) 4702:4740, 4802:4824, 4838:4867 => -0.08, 249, 267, 248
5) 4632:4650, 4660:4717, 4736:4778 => 0.04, 243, 240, 261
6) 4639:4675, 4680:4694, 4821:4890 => -0.06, 239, 254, 252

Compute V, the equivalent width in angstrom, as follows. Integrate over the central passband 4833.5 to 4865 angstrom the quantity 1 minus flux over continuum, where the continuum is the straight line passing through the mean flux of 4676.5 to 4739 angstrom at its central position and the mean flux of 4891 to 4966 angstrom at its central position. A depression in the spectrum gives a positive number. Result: 1.1 angstrom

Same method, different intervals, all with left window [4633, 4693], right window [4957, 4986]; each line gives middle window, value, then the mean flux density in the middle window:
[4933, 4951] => -0.3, 268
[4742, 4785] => -2.1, 262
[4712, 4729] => -0.8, 258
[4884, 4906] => -0.3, 264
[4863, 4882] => 0.9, 246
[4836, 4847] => -0.2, 260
